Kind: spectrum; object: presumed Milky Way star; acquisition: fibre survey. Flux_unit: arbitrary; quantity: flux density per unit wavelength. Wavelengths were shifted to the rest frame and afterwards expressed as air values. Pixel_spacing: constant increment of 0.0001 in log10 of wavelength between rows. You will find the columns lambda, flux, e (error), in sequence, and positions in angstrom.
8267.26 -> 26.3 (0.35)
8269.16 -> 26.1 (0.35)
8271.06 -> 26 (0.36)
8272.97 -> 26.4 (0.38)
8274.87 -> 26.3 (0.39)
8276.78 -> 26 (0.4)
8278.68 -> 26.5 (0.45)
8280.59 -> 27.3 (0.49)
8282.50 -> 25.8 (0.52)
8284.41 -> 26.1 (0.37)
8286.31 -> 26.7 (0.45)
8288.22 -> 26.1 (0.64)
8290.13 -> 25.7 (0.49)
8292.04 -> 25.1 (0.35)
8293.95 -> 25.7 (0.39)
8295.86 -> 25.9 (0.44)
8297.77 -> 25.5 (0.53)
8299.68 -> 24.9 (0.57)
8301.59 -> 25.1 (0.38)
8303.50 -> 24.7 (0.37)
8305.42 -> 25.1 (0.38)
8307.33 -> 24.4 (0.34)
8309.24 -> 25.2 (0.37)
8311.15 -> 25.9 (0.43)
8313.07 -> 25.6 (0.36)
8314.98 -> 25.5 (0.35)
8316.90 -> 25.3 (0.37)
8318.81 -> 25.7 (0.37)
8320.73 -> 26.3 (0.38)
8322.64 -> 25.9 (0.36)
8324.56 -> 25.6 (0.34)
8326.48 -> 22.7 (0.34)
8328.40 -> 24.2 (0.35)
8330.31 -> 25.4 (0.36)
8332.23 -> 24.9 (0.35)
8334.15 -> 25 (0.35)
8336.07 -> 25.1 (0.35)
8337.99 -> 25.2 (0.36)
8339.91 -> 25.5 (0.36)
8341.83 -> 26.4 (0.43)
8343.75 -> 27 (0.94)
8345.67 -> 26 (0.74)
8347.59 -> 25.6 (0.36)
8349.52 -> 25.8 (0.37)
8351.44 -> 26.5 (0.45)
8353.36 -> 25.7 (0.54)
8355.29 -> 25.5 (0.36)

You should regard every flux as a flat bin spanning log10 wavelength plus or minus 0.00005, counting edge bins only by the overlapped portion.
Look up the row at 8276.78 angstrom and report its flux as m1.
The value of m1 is 26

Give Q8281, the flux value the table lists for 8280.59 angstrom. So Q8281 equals 27.3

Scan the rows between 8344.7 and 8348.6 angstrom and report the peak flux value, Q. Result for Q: 26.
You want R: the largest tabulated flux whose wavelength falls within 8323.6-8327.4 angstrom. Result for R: 25.6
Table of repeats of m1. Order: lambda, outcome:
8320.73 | 26.3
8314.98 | 25.5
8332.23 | 24.9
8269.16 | 26.1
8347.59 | 25.6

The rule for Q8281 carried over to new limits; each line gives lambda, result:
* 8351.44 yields 26.5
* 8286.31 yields 26.7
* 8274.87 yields 26.3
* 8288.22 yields 26.1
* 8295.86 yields 25.9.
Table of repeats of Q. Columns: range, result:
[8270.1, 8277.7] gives 26.4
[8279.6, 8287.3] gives 27.3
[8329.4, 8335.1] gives 25.4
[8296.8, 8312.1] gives 25.9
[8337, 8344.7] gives 27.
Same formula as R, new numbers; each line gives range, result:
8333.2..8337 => 25.1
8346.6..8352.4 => 26.5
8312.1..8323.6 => 26.3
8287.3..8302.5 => 26.1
